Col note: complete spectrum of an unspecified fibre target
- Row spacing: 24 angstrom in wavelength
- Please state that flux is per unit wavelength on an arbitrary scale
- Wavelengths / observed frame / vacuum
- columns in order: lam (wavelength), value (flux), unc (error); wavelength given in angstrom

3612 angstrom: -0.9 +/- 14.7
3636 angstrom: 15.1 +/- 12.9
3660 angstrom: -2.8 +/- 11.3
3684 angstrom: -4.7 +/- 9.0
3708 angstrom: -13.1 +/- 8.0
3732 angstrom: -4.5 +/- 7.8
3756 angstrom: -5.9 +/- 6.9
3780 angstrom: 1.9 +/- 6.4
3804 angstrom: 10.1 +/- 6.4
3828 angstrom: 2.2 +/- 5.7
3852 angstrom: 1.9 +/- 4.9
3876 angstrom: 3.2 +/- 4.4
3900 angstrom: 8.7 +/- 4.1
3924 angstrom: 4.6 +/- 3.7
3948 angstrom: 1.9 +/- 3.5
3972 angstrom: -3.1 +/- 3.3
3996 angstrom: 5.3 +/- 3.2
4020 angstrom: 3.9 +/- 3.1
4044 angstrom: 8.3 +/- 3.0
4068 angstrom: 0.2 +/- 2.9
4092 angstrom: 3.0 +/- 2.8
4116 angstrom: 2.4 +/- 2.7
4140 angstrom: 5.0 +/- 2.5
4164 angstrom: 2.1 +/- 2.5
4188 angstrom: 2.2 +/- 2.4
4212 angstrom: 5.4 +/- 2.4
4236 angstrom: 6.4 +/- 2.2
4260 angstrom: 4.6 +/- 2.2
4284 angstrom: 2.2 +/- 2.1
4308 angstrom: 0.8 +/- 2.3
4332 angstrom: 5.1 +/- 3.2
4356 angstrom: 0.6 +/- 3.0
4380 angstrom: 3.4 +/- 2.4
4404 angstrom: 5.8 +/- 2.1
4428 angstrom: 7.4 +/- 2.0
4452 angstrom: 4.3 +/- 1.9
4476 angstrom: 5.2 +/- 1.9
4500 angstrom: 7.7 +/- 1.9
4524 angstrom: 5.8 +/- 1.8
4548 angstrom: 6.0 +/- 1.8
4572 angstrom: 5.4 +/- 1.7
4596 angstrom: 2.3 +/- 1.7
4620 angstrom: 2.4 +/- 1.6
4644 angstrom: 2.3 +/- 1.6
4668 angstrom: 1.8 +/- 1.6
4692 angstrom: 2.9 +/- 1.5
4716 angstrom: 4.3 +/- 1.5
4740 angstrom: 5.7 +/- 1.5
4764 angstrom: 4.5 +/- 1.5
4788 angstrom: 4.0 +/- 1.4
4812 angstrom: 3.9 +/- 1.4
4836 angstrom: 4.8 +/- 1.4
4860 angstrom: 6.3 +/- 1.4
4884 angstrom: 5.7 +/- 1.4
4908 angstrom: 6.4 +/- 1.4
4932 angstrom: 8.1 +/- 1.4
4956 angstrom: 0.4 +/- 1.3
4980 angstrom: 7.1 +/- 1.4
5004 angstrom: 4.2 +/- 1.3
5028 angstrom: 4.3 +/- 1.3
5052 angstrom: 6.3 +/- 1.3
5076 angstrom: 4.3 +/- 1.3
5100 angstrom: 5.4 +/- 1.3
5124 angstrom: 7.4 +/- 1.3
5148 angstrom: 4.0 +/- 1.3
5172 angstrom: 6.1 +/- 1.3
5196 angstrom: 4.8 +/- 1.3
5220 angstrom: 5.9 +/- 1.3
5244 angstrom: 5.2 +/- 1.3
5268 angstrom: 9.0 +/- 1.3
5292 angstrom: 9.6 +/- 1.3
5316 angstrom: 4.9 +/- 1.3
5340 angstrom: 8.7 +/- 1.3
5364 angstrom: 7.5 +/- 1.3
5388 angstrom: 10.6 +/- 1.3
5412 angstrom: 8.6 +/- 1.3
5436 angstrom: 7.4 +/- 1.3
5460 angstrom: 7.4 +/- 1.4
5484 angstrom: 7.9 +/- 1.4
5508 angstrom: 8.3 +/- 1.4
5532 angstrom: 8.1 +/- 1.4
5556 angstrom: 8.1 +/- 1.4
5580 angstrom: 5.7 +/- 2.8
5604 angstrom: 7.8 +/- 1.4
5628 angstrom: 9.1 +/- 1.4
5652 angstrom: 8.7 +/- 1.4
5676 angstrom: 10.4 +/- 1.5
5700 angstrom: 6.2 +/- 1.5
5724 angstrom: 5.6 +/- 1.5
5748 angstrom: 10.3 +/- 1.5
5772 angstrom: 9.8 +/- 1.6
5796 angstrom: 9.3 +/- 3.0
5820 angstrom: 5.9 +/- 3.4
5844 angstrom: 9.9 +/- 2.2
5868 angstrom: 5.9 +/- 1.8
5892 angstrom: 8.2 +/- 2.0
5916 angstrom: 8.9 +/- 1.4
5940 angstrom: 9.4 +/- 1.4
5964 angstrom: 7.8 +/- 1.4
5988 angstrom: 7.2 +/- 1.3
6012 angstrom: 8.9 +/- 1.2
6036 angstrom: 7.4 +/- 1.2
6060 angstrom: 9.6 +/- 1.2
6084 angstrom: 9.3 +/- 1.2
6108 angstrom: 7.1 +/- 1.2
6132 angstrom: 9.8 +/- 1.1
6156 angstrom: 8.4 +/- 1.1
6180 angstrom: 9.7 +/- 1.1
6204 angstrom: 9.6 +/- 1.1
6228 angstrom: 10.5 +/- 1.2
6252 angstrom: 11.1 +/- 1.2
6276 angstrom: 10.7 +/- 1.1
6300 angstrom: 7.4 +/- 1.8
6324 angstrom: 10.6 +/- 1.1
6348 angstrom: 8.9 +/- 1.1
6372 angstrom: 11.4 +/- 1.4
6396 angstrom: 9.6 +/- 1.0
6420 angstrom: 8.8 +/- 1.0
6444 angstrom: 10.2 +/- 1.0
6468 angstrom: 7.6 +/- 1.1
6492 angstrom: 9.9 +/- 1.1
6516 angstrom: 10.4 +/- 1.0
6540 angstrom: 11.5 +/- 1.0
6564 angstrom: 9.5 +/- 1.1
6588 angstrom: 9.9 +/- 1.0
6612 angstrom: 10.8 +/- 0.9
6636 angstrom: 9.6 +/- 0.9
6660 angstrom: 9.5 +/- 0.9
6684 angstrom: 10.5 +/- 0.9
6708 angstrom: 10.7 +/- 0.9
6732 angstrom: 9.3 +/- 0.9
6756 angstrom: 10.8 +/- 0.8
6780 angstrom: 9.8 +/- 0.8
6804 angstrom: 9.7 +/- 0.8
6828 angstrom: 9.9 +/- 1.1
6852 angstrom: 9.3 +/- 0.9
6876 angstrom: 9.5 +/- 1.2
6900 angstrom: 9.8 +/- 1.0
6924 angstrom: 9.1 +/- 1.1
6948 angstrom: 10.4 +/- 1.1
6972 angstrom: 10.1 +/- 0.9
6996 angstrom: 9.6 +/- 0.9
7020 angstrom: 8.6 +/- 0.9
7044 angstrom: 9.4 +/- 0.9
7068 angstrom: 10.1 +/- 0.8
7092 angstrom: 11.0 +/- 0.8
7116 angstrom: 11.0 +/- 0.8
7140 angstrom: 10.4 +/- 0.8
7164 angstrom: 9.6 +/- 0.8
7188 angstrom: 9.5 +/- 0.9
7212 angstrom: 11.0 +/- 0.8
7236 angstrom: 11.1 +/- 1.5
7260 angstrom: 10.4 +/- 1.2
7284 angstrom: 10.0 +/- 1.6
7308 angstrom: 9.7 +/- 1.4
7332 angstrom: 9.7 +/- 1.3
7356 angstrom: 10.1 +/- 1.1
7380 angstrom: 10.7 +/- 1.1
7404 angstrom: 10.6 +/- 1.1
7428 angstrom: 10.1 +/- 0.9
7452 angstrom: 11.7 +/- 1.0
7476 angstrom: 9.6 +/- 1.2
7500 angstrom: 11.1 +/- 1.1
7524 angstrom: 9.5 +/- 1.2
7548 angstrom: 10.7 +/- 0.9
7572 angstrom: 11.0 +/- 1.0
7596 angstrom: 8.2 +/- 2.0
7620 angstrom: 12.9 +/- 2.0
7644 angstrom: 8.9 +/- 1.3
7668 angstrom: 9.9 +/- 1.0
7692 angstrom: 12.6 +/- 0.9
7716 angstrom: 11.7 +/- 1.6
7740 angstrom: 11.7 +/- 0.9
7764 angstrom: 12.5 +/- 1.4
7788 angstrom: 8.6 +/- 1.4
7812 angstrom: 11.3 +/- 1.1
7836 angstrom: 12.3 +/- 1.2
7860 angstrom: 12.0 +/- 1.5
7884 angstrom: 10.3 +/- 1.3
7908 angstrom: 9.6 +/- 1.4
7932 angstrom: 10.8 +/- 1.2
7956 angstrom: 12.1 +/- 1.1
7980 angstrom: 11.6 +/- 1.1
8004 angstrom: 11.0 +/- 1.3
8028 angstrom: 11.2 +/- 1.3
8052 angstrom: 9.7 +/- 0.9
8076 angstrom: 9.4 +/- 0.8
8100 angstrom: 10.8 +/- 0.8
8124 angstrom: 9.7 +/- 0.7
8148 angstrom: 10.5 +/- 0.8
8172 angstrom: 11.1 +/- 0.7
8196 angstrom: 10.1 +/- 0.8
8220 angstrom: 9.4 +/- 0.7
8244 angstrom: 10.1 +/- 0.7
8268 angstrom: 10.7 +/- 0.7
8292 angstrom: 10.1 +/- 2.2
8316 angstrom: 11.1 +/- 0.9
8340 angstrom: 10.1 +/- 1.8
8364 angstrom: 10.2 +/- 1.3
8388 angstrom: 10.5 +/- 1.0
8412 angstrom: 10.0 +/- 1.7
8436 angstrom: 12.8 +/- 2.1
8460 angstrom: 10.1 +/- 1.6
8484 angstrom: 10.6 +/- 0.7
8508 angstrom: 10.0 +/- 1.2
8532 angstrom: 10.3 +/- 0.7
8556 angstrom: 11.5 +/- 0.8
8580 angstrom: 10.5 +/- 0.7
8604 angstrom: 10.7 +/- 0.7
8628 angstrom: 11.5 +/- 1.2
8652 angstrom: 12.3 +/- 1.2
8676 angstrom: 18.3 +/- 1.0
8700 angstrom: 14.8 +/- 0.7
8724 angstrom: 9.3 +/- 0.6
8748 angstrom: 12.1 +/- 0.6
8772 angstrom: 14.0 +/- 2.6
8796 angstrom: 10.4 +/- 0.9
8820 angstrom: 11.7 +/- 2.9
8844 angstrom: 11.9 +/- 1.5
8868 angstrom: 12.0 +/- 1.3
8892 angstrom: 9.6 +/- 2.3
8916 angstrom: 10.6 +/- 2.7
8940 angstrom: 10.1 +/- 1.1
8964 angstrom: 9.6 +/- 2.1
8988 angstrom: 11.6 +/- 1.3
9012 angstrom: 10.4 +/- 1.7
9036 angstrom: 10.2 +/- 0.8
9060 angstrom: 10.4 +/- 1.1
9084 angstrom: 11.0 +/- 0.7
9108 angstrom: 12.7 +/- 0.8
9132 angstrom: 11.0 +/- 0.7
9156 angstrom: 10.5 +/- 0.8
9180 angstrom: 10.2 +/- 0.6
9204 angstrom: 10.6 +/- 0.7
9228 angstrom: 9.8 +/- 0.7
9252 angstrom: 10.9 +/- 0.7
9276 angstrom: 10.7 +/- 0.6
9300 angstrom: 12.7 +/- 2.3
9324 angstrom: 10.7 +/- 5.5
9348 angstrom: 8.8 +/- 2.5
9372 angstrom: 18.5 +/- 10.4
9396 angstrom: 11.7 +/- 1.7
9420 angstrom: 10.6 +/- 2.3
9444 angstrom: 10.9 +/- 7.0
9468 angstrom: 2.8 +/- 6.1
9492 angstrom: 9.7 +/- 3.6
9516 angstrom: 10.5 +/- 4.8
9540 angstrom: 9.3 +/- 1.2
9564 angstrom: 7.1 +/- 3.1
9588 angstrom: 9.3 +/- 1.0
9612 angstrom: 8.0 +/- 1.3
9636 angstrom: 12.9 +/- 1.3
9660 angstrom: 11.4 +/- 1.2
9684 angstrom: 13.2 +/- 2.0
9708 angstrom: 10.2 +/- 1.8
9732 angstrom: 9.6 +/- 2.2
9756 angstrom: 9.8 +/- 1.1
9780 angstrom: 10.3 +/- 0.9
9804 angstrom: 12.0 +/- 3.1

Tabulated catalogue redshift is 0.32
